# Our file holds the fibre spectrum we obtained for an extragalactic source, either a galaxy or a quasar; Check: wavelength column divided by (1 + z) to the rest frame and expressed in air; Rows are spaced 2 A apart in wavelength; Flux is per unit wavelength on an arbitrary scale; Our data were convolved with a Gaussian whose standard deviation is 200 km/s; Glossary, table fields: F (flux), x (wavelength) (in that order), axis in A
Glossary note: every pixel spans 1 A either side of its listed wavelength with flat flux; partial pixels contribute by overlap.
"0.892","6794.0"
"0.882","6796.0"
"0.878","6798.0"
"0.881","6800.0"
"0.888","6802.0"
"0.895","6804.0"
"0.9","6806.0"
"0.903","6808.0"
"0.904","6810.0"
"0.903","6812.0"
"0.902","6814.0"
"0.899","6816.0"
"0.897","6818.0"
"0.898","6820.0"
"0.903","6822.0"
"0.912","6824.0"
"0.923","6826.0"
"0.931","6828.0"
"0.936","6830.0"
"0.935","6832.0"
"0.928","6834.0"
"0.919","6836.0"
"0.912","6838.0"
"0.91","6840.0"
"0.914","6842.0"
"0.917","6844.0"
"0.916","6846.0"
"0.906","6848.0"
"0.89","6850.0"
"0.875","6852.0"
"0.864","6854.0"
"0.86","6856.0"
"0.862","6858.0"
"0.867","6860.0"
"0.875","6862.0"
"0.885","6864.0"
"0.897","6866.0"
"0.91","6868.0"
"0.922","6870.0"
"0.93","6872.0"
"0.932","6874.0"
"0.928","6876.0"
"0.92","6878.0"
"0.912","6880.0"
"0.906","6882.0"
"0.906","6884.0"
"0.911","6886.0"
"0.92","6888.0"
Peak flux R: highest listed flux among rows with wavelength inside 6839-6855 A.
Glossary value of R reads 0.917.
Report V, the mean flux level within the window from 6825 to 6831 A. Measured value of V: 0.93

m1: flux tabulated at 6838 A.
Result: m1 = 0.912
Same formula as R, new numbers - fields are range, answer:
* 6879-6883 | 0.912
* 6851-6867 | 0.897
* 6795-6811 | 0.904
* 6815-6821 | 0.899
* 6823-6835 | 0.936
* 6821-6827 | 0.923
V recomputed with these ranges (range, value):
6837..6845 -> 0.913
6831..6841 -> 0.921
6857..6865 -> 0.872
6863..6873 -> 0.909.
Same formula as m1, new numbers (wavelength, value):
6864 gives 0.885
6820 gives 0.898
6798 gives 0.878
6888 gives 0.92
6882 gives 0.906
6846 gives 0.916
